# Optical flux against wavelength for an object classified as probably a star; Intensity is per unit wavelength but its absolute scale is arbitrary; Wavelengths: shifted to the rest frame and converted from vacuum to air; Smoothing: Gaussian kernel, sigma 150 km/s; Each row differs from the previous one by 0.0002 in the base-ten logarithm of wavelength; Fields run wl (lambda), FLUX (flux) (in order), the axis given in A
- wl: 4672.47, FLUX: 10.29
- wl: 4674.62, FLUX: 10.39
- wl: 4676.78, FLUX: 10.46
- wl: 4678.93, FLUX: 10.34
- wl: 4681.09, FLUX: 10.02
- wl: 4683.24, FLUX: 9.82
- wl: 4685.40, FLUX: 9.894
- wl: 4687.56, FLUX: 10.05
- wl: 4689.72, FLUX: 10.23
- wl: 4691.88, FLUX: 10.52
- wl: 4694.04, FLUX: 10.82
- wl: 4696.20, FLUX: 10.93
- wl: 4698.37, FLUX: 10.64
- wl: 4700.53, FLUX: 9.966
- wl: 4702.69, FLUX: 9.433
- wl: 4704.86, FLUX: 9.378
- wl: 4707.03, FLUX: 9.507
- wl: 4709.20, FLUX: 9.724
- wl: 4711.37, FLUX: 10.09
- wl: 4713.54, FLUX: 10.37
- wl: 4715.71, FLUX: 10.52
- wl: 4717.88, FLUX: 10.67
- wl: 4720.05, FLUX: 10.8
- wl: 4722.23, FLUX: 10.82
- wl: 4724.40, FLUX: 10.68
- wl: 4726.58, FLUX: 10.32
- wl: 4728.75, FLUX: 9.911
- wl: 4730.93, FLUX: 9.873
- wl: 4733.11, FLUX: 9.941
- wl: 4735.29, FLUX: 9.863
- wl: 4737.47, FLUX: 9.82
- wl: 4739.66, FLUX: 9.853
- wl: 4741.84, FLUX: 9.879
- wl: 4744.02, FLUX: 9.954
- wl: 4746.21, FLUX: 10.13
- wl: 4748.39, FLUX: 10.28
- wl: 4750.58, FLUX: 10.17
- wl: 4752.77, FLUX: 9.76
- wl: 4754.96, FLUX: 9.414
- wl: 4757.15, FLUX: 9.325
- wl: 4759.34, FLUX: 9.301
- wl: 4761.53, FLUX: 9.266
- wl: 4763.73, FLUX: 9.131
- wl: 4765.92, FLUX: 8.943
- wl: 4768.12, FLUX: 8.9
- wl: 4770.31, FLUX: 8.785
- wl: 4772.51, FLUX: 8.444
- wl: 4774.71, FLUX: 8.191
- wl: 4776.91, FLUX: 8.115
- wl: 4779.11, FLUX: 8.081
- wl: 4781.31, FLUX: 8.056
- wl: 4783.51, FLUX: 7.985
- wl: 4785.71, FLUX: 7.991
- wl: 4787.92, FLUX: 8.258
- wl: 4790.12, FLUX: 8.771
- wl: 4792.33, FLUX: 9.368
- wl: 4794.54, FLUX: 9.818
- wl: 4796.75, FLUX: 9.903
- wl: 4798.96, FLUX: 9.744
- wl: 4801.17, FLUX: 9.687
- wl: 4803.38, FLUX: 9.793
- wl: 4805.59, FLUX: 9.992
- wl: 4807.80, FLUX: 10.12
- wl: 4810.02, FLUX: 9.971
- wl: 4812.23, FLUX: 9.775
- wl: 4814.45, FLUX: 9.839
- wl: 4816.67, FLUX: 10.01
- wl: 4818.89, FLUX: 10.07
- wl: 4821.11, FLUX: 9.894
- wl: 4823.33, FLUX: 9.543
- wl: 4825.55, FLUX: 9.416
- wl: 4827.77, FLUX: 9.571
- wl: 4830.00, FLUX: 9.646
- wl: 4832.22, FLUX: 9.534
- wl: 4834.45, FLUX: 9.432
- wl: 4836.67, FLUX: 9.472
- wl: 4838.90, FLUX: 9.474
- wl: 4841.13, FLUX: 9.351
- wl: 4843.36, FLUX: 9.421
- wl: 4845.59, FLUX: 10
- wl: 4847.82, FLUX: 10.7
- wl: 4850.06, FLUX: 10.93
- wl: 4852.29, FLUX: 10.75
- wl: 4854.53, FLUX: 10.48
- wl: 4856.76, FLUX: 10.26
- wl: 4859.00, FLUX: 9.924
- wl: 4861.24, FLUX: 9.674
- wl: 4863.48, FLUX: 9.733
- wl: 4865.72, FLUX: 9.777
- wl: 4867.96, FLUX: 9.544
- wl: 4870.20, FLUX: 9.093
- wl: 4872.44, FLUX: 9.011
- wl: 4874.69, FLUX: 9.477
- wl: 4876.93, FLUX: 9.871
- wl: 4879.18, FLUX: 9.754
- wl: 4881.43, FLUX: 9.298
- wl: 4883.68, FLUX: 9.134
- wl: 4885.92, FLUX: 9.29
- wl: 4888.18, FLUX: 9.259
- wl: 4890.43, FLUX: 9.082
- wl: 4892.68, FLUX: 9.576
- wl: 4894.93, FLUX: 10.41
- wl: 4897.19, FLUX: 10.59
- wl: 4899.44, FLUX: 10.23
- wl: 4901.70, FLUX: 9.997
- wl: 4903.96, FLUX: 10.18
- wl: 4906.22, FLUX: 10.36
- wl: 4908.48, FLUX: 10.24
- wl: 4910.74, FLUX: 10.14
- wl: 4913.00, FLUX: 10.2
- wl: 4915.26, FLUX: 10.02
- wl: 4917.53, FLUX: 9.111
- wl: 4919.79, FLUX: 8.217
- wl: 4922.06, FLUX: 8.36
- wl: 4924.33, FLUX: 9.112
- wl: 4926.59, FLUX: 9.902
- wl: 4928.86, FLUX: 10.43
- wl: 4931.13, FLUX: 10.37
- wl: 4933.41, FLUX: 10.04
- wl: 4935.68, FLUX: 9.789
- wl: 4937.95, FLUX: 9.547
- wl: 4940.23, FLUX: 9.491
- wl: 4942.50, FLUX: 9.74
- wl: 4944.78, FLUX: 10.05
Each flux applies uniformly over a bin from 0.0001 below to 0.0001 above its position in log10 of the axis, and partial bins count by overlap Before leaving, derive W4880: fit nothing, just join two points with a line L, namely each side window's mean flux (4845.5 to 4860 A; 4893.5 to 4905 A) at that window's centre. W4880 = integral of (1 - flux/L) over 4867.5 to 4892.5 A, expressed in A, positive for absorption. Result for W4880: 2.4 A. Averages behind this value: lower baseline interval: 10.5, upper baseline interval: 10.3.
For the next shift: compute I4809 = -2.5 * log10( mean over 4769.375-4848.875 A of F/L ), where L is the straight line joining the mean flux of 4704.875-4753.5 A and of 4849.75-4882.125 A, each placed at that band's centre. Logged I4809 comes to 0.07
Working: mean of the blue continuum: 10.1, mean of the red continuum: 9.82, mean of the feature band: 9.34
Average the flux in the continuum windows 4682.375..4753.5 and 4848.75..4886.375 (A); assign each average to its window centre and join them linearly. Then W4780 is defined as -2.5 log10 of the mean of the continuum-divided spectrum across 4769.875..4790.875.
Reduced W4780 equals 0.21 mag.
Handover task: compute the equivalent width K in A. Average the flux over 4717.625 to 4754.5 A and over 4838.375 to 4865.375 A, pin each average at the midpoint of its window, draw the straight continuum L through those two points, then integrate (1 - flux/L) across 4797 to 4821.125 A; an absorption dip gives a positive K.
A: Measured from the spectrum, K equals 0.5 A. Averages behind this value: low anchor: 10.1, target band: 9.9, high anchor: 10.1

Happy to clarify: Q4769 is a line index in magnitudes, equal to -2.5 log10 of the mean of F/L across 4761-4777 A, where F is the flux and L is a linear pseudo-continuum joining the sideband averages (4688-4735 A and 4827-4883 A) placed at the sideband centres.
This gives 0.15 mag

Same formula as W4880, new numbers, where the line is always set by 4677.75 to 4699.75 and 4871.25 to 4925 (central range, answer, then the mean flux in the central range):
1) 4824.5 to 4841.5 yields 0.6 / 9.49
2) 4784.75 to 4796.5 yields 1.2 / 8.92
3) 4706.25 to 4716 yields 0.2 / 10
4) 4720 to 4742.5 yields 0.1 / 10.1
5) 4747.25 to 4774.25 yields 2.1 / 9.28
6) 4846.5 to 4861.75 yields -1.0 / 10.4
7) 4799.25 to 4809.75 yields 0.0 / 9.89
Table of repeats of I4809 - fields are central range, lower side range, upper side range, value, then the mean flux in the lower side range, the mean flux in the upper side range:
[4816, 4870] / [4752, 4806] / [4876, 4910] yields -0.04 mag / 8.98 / 9.82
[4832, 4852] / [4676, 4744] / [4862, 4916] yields 0.00 mag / 10.2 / 9.76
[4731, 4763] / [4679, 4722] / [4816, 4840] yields 0.02 mag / 10.2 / 9.64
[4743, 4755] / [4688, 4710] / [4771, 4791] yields -0.12 mag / 10.1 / 8.22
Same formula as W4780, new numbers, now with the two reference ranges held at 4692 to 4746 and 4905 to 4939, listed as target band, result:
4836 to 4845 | 0.050 mag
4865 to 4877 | 0.047 mag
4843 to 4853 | -0.057 mag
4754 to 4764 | 0.088 mag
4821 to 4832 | 0.038 mag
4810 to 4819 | 0.005 mag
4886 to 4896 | 0.028 mag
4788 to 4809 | 0.041 mag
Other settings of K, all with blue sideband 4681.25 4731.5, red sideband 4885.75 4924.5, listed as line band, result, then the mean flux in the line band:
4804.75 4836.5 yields 0.5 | 9.76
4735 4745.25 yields 0.3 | 9.87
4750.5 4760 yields 0.5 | 9.54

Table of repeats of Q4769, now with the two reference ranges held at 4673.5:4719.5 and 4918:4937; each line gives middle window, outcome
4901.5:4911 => -0.07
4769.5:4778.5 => 0.19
